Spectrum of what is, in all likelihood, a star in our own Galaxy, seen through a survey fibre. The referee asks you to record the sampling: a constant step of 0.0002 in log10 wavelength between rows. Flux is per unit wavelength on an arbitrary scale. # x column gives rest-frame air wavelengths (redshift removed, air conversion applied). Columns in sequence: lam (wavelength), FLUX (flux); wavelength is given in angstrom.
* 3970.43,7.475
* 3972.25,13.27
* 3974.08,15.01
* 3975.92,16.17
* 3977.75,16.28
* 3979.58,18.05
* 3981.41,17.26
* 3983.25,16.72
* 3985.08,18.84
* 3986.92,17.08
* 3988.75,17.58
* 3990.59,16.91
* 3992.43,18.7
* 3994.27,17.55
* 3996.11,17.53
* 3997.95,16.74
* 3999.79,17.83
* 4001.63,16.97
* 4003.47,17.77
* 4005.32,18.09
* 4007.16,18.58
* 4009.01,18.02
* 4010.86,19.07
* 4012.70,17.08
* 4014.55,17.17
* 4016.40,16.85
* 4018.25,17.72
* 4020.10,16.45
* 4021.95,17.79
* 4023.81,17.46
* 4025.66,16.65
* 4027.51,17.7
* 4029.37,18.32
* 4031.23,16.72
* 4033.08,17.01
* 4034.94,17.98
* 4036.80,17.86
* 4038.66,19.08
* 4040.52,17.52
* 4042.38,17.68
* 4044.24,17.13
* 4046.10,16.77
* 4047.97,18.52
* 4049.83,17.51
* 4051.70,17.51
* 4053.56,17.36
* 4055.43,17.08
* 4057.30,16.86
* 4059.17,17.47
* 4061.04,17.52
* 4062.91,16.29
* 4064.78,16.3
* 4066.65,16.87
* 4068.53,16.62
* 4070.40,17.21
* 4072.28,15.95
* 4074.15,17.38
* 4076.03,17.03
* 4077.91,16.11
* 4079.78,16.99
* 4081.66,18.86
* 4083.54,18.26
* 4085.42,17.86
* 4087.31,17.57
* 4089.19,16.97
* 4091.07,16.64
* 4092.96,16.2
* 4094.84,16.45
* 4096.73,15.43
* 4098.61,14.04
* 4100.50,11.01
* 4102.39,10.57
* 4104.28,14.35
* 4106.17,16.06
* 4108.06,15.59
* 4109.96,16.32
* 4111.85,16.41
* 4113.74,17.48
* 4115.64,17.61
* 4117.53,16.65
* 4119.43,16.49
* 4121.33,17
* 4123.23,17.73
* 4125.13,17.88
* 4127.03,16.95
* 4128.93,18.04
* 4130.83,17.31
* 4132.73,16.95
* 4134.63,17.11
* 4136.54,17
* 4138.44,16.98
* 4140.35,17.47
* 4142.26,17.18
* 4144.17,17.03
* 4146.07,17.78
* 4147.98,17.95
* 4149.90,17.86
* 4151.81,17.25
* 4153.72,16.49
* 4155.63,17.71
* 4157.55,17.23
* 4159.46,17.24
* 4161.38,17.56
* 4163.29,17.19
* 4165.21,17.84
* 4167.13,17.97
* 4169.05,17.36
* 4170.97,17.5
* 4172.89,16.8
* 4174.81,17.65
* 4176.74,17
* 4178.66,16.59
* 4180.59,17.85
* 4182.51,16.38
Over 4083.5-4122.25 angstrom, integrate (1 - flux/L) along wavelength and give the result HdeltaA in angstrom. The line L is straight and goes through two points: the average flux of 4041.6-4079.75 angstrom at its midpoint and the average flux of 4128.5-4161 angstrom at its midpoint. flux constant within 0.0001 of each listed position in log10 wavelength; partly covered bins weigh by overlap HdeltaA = 2.9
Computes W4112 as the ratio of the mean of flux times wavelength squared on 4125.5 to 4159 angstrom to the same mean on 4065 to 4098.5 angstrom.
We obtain 1.06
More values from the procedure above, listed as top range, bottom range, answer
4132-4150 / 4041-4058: 1.04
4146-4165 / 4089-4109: 1.21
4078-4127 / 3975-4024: 0.98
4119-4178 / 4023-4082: 1.05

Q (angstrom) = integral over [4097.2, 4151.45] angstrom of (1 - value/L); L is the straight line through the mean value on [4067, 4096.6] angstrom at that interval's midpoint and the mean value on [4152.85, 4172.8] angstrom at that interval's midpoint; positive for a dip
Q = 2.4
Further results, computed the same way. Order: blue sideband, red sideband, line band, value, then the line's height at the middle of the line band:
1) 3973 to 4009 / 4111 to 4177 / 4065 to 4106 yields 2.87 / 17.3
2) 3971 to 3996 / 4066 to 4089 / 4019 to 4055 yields -1.05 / 17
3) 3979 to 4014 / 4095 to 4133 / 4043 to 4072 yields -0.52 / 16.8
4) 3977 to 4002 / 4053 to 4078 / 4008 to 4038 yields -0.54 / 17.2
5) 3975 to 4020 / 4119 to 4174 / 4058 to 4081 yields 0.78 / 17.4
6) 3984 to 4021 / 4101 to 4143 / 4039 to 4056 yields -0.30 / 17.2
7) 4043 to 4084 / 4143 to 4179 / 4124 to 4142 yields 0.02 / 17.3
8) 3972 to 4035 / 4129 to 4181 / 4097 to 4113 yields 2.72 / 17.3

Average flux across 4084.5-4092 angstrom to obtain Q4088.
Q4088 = 17.3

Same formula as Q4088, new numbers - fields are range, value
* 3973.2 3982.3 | 16.6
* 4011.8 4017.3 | 17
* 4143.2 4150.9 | 17.6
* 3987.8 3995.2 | 17.7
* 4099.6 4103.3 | 10.8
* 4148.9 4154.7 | 17.2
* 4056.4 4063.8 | 17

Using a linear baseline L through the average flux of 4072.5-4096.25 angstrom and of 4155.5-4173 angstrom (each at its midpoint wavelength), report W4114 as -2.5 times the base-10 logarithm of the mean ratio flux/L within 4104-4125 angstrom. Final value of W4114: 0.04 mag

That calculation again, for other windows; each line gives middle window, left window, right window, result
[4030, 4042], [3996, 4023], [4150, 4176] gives -0.01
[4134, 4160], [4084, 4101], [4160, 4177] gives -0.02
